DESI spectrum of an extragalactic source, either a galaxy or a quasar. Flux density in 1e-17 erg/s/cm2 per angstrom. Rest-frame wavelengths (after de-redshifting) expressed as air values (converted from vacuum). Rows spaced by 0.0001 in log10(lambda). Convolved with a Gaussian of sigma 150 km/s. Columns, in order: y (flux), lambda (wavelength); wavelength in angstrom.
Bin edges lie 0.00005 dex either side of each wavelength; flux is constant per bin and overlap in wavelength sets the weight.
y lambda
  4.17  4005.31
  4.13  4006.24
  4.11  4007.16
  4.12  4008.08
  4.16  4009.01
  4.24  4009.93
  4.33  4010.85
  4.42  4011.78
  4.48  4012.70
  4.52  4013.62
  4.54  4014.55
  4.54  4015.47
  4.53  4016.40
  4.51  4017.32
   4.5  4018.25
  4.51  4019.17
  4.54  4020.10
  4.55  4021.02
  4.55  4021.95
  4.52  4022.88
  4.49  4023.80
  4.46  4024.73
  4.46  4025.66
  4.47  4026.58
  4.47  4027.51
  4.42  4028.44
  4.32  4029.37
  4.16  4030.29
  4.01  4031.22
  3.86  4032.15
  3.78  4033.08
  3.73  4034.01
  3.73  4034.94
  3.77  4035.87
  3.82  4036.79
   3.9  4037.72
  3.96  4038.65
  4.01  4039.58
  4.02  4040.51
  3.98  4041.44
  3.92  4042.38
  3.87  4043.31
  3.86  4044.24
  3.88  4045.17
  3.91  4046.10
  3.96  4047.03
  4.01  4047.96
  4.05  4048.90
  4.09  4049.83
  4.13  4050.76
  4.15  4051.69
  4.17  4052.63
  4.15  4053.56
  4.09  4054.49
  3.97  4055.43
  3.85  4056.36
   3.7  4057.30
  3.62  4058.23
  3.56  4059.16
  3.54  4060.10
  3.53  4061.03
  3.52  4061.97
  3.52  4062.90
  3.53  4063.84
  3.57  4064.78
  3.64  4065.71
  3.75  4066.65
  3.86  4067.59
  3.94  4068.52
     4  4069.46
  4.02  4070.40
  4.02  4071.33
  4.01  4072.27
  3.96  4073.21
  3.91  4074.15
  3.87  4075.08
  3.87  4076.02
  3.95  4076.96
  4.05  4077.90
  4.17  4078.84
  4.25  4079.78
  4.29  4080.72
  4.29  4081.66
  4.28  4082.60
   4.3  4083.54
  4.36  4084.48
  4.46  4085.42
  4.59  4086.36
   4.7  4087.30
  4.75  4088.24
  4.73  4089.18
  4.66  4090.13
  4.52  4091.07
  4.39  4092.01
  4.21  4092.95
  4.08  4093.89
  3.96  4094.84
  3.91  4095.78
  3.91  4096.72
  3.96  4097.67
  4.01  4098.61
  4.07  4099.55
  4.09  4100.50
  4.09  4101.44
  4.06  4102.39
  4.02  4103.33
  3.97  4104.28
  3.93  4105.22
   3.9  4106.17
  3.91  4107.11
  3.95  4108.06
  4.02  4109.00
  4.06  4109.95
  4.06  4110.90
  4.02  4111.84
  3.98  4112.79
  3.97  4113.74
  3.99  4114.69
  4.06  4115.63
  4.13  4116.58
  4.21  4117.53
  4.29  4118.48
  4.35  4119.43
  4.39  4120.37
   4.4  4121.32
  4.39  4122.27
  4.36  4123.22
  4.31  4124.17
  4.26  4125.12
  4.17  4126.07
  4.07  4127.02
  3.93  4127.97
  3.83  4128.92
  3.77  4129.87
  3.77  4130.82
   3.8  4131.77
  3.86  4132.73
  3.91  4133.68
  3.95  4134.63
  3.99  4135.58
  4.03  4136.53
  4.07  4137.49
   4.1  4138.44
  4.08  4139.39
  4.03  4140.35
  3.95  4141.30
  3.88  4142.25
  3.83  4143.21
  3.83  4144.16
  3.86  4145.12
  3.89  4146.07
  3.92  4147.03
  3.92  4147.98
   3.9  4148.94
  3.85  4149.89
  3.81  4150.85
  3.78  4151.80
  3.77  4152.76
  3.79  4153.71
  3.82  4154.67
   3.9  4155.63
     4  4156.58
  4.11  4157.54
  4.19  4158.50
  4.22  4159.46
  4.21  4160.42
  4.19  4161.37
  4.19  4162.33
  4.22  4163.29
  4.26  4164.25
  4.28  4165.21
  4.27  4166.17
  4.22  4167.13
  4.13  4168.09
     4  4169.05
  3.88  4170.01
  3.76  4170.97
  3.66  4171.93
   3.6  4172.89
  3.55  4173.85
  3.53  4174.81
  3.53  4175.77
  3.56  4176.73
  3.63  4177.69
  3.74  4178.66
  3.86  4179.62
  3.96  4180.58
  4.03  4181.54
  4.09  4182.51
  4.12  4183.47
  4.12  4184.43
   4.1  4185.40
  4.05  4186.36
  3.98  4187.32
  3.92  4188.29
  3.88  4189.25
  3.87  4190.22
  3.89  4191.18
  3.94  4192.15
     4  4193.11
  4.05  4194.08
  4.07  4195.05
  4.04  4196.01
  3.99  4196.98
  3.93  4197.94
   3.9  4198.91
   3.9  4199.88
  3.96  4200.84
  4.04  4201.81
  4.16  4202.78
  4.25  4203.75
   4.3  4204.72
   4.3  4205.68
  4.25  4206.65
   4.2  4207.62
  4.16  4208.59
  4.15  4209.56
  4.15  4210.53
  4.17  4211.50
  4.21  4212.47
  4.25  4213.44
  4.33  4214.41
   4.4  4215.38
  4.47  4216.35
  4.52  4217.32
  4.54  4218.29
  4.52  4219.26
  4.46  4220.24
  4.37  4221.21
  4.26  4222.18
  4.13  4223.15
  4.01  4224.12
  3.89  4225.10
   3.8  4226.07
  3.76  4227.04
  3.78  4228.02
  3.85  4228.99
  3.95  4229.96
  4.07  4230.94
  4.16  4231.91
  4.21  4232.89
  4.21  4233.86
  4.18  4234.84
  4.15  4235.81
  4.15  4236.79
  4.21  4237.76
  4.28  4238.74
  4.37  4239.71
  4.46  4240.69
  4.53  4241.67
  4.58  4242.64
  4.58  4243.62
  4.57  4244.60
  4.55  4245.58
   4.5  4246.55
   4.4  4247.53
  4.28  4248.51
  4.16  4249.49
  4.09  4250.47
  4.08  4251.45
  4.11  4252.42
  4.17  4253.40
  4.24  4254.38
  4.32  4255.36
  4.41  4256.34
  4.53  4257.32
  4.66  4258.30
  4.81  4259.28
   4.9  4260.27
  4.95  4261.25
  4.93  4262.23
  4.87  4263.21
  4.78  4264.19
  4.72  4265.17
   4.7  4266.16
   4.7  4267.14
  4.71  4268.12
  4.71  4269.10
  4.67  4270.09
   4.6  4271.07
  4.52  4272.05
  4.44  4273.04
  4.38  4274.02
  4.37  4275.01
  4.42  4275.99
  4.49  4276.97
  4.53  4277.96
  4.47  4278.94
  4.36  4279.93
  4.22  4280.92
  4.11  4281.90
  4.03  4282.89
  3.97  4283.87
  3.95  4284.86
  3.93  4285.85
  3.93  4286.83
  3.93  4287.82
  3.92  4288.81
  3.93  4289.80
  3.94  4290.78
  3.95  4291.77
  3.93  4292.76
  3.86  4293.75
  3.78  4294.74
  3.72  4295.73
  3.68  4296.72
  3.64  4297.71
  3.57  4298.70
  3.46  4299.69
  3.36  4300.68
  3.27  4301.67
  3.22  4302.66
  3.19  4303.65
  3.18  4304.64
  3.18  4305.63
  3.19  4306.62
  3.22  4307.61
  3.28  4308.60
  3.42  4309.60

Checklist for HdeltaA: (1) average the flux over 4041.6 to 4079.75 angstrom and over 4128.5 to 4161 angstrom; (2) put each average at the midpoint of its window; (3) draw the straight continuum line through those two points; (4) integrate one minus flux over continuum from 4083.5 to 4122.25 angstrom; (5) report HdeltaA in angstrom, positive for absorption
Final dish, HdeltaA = -2.7 angstrom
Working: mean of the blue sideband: 3.88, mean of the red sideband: 3.93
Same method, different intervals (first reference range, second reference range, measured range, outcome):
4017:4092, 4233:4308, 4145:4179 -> 1.8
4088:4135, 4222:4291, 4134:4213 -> 4.0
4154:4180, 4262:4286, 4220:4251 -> 0.5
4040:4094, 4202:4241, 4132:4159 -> 1.2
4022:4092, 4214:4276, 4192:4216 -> 1.0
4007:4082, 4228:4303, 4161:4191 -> 1.7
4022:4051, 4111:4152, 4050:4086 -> 1.0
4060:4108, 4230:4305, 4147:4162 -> 0.6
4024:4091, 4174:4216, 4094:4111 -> 0.2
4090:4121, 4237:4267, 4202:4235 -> 1.6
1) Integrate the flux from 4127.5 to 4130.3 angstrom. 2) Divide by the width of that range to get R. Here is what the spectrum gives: 3.85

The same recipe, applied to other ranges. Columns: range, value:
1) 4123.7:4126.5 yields 4.25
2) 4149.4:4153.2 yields 3.81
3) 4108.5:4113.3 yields 4.03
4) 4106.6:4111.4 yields 4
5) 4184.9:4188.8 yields 4.01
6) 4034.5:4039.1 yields 3.84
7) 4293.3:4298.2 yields 3.73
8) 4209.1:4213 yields 4.17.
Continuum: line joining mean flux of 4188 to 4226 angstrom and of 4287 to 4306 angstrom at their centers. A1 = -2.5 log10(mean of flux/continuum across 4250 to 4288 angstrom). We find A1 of -0.17 mag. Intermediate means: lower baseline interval 4.15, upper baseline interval 3.62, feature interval 4.43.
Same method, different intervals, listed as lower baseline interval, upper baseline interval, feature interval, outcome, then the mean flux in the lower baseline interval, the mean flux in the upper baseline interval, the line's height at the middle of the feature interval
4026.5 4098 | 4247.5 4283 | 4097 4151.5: 0.04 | 4.03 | 4.49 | 4.17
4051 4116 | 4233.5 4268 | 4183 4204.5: 0.08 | 4.03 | 4.46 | 4.32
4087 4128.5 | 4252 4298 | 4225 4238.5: 0.06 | 4.16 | 4.32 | 4.28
